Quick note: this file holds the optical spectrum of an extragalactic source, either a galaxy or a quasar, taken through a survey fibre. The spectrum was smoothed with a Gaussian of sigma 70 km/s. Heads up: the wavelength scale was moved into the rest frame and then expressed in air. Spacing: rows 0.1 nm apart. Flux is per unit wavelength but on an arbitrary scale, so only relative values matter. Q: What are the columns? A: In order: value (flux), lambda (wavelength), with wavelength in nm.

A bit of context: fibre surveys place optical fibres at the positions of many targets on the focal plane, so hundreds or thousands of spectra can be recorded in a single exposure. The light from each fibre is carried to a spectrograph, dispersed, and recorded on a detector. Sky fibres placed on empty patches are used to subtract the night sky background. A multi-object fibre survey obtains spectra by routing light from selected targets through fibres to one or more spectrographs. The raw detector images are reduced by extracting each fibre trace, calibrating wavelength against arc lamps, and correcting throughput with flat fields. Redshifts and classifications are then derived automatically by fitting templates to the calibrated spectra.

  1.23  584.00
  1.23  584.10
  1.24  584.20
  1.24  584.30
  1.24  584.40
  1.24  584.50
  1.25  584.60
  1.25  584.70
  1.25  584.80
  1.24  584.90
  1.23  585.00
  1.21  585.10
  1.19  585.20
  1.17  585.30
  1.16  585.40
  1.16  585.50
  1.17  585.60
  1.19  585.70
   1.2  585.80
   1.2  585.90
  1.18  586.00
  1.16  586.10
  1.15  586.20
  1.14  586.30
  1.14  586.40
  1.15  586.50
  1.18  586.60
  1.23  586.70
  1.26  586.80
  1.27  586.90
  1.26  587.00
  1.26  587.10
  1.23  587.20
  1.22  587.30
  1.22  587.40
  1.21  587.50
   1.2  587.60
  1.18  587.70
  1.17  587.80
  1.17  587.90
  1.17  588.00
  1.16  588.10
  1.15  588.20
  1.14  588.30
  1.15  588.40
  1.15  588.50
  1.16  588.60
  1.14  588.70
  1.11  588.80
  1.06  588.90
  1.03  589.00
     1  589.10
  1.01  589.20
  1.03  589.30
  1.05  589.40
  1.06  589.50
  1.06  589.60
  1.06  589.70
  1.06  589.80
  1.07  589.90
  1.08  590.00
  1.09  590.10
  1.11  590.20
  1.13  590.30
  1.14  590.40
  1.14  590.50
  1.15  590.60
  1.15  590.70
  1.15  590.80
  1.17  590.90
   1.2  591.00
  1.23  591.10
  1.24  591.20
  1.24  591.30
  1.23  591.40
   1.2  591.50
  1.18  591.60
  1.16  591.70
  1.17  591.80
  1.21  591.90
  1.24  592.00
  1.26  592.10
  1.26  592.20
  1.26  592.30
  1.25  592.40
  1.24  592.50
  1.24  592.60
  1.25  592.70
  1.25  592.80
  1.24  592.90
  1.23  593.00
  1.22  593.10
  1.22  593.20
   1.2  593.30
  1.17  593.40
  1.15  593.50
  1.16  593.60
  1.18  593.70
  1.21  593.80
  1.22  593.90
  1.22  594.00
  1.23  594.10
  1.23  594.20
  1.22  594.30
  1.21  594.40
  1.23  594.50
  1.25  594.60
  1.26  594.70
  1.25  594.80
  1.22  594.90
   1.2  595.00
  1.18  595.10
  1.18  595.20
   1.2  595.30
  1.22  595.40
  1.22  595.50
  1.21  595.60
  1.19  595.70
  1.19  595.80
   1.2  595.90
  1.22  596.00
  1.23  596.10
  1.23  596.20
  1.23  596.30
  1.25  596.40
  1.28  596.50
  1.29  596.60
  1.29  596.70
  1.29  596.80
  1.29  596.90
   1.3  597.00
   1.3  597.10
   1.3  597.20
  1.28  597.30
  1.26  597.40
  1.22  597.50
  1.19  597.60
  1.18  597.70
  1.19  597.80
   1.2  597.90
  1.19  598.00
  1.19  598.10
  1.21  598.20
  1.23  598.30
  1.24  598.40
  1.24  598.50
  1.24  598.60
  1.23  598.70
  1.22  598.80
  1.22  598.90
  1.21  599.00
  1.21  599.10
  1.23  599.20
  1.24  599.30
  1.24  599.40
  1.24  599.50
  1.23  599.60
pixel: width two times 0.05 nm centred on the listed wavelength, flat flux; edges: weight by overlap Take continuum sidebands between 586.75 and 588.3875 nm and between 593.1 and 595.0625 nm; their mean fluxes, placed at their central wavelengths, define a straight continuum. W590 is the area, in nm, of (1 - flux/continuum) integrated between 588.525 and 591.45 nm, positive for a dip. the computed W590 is 0.220 nm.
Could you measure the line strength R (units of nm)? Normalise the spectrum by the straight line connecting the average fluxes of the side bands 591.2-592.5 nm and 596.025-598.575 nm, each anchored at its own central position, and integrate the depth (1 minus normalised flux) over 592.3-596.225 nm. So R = 0.05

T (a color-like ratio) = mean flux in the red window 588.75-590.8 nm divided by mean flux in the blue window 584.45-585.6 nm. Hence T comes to 0.89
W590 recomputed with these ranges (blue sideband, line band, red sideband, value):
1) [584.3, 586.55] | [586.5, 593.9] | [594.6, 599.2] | 0.237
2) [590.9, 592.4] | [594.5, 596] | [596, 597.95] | 0.034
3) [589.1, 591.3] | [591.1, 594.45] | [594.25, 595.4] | -0.134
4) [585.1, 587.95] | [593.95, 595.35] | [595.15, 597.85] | 0.011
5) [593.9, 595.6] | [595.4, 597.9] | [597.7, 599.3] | -0.049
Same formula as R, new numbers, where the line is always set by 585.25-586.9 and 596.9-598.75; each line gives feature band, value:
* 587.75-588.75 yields 0.029 nm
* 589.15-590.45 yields 0.135 nm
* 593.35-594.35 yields 0.014 nm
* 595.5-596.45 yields 0.007 nm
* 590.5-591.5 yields 0.008 nm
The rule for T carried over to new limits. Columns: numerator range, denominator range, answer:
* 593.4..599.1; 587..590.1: 1.09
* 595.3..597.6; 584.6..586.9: 1.04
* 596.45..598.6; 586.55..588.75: 1.04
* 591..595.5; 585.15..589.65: 1.05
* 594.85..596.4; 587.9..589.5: 1.10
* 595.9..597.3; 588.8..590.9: 1.17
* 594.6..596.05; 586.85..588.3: 1.01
